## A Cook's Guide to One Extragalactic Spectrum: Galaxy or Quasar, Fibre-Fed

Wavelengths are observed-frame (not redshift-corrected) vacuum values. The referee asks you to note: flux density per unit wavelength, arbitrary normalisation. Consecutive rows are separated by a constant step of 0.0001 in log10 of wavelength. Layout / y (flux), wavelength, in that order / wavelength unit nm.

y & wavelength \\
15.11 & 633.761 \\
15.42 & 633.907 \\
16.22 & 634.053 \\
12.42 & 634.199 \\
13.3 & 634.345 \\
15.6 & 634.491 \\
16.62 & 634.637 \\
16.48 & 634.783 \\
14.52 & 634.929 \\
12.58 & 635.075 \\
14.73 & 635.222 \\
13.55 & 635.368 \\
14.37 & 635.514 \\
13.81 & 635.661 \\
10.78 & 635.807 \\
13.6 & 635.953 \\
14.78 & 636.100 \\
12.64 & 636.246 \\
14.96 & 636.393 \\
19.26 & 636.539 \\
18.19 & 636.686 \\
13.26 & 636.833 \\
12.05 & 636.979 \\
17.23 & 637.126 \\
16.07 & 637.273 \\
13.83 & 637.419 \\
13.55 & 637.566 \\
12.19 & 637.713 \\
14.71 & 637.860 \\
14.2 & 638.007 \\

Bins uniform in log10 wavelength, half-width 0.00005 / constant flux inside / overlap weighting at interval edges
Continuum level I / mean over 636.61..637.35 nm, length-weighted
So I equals 15.4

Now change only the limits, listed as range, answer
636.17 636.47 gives 13.9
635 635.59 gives 13.8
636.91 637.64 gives 14.6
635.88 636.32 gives 13.7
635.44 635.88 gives 13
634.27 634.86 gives 15.5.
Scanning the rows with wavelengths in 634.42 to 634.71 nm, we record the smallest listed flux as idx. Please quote 15.6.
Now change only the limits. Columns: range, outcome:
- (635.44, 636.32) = 10.78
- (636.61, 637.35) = 12.05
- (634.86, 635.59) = 12.58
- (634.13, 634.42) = 12.42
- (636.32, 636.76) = 14.96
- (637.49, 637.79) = 12.19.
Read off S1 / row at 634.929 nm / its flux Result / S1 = 14.52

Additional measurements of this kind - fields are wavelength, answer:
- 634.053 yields 16.22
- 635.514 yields 14.37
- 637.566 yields 13.55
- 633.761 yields 15.11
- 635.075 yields 12.58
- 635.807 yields 10.78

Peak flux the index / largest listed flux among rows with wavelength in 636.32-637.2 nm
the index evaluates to 19.26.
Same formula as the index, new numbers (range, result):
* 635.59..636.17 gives 14.78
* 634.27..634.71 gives 16.62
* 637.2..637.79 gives 16.07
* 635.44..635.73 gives 14.37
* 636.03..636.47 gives 14.96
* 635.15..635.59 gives 14.73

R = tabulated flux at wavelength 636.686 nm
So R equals 18.19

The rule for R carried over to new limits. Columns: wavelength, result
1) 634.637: 16.62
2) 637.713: 12.19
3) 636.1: 14.78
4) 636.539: 19.26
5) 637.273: 16.07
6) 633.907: 15.42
